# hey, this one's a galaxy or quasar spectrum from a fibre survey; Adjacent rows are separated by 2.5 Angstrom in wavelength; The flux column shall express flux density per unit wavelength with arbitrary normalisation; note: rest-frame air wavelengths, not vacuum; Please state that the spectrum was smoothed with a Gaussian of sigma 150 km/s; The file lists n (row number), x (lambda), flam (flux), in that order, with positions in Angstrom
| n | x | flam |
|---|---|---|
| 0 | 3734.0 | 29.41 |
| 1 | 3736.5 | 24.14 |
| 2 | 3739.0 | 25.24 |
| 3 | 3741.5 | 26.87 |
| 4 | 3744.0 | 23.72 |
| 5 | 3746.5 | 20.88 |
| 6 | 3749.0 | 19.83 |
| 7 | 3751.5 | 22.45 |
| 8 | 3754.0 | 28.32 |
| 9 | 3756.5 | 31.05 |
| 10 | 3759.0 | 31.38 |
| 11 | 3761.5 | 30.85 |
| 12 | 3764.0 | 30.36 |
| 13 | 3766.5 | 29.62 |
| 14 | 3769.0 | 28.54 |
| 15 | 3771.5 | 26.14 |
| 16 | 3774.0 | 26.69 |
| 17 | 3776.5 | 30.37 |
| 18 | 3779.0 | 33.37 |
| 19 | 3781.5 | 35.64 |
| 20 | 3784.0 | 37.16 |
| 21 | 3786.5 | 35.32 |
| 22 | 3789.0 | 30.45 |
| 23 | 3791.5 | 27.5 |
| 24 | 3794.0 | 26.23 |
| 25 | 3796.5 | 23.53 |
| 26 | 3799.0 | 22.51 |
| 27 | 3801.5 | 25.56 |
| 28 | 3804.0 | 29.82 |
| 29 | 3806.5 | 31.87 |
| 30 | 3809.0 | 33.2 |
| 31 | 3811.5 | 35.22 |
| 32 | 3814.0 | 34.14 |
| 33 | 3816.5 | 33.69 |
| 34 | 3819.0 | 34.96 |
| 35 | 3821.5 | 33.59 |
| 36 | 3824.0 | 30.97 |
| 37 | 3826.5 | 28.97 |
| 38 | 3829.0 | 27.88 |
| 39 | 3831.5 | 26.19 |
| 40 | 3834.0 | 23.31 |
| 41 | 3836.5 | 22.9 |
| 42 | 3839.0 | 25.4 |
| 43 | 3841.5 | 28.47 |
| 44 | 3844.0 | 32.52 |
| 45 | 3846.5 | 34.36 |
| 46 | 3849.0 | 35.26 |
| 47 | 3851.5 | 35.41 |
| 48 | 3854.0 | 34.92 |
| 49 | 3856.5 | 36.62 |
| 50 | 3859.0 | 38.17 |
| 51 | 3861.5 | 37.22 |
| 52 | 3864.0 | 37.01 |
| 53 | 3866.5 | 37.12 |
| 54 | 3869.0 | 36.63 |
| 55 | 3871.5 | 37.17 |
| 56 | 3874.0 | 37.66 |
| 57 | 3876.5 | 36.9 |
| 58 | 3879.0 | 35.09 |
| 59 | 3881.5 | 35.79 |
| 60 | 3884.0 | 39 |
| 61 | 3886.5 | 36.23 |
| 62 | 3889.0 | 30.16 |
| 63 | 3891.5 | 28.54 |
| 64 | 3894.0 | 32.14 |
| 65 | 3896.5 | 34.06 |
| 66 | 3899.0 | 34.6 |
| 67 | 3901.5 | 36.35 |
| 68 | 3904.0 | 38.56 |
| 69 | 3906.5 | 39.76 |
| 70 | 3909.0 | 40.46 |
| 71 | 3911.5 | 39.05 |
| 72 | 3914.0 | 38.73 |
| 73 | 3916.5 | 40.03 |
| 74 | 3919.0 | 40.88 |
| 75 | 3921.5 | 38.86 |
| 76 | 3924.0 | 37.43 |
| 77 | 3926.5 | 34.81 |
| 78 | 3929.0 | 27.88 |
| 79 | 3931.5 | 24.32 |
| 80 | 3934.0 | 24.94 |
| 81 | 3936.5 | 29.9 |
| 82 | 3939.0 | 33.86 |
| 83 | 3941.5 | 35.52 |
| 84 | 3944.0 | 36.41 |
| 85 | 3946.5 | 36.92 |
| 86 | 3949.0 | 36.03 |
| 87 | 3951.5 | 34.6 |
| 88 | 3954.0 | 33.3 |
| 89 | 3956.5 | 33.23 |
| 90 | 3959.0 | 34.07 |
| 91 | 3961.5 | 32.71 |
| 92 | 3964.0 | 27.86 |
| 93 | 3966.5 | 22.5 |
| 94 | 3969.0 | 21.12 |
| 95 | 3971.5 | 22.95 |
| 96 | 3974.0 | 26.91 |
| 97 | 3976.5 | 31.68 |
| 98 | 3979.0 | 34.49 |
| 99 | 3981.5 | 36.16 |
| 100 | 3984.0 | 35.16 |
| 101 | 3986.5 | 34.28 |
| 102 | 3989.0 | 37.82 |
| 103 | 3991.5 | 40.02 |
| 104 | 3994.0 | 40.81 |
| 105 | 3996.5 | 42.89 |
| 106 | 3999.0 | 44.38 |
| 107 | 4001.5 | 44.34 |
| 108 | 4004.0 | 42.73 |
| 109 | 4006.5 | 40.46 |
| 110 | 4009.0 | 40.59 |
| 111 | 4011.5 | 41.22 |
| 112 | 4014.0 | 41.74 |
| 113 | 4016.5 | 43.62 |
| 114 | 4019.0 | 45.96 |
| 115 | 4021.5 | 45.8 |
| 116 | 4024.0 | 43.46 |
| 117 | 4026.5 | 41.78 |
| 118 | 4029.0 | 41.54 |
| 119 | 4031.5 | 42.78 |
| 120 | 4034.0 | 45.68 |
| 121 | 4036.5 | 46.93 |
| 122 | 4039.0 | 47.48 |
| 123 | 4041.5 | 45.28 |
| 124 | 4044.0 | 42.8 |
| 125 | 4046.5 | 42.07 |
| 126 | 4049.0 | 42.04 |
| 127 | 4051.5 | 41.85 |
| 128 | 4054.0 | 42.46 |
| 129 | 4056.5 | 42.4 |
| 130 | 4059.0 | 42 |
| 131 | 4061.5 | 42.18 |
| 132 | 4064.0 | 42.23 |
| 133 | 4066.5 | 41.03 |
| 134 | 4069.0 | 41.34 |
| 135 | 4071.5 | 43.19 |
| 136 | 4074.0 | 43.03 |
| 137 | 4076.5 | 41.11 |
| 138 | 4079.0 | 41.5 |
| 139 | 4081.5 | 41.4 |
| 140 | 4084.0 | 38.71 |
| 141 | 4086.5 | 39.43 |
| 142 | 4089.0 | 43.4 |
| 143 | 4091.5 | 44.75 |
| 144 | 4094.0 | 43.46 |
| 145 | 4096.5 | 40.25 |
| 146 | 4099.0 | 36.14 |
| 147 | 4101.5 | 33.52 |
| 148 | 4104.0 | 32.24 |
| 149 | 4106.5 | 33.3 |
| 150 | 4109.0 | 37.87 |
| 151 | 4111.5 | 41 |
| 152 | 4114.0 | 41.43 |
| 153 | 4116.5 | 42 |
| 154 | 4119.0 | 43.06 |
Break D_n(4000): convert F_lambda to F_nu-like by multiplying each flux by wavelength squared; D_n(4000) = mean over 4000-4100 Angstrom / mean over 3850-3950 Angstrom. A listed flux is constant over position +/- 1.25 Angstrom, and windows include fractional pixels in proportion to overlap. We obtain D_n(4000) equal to 1.3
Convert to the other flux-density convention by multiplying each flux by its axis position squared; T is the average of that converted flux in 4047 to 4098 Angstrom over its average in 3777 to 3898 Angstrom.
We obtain 1.5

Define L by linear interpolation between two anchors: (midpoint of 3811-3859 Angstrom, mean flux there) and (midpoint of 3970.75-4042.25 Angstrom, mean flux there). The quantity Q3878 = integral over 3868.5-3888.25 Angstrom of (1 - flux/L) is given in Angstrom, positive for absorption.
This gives -1.74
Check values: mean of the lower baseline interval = 31.4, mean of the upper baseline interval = 40.4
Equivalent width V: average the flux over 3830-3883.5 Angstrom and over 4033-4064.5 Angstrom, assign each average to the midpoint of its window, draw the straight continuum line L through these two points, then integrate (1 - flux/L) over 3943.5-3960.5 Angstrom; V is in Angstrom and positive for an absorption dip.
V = 1.6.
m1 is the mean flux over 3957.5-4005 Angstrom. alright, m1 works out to 34.3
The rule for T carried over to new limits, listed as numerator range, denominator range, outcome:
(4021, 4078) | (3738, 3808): 1.75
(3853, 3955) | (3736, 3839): 1.31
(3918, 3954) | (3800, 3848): 1.18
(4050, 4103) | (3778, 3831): 1.53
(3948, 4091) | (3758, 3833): 1.45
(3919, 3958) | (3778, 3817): 1.17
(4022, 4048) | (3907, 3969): 1.37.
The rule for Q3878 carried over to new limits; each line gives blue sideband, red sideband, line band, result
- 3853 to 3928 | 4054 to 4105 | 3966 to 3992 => 5.0 Angstrom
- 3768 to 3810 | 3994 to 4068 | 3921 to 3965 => 6.1 Angstrom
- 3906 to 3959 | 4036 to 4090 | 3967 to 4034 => 0.7 Angstrom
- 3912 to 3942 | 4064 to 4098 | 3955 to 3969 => 2.5 Angstrom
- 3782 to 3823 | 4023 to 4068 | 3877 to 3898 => 0.7 Angstrom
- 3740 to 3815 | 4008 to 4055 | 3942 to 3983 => 8.3 Angstrom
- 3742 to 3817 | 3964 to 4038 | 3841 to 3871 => -2.9 Angstrom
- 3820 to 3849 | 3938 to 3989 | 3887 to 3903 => -1.3 Angstrom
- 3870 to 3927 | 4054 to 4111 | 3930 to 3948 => 2.8 Angstrom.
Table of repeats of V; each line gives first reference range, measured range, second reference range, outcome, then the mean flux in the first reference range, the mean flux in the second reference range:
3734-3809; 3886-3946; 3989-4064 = 2.9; 28.2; 42.9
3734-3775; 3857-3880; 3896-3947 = -3.1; 26.7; 35.4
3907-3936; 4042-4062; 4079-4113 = -2.3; 35.2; 39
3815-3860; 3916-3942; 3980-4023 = 2.4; 31.3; 41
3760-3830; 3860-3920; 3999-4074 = -2.0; 30.5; 43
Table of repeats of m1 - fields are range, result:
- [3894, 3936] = 35.5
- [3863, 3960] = 35.2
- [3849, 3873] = 36.6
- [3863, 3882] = 36.7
